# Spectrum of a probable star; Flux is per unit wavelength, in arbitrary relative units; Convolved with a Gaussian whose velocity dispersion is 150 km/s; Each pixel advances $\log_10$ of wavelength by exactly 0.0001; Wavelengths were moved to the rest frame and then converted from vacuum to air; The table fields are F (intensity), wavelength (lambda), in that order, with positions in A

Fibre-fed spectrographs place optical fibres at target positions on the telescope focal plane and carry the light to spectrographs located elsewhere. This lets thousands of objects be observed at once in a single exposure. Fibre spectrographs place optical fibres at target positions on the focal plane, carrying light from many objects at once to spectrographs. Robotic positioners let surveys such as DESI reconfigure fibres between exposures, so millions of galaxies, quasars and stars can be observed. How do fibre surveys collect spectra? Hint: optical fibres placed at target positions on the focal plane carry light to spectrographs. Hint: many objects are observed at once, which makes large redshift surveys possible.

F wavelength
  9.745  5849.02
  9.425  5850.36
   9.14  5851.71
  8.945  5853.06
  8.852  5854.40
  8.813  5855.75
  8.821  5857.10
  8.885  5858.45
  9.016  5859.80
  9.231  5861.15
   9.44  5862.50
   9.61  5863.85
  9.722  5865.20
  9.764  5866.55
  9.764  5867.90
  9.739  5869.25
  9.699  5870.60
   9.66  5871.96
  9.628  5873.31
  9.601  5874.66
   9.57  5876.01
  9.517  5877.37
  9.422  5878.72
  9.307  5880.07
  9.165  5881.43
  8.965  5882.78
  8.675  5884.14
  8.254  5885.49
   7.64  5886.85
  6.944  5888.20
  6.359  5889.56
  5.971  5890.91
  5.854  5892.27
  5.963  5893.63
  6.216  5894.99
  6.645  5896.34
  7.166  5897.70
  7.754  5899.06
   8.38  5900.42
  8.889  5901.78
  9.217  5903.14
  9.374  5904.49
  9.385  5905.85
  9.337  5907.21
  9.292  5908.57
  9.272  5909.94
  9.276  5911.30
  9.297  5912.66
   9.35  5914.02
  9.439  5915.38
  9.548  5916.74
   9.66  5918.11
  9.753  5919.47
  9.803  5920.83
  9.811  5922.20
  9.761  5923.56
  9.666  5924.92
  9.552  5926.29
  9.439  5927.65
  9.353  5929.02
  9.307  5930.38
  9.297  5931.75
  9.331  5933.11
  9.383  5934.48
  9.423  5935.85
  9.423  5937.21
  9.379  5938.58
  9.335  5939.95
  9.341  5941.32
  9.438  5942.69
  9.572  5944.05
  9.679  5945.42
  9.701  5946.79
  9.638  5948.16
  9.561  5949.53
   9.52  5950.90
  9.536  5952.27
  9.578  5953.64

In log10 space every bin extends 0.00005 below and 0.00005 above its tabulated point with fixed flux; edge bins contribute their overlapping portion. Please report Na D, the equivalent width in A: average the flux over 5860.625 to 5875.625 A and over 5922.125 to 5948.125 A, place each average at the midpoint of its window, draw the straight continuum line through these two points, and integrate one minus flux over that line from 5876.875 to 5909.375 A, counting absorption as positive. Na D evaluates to 5.1 A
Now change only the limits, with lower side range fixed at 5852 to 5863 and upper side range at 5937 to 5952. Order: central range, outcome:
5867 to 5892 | 1.1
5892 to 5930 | 2.0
